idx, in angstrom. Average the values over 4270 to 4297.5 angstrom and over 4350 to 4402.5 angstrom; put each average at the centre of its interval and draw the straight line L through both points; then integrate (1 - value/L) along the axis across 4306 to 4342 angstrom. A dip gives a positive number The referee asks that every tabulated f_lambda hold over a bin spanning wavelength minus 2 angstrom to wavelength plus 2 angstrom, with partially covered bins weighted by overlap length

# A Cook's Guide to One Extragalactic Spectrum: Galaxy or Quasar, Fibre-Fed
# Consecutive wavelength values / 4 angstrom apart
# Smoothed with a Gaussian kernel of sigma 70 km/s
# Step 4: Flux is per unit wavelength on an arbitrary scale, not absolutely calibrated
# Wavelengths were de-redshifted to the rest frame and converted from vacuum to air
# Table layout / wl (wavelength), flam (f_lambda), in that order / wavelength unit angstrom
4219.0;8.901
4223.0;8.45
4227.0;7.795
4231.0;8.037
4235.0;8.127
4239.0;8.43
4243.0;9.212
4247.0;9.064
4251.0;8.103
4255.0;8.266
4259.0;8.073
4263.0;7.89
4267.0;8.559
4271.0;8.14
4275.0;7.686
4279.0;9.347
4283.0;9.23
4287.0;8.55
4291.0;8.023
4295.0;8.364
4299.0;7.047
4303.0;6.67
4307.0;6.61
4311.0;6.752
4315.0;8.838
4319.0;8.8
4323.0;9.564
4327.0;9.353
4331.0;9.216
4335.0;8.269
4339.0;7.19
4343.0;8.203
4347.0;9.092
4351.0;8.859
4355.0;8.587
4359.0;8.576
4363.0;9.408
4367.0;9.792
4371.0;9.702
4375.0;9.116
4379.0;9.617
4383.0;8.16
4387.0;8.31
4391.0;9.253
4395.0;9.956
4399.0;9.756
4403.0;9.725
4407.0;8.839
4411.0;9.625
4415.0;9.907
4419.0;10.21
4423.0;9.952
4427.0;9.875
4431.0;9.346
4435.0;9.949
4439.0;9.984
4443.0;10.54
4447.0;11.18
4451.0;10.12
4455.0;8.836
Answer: 1.83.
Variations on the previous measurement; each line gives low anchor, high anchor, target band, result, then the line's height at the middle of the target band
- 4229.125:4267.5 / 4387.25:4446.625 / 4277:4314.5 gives 3.7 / 8.77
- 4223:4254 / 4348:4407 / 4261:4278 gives 0.8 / 8.57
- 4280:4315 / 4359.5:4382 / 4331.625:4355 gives 1.1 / 8.79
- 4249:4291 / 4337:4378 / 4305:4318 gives 1.7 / 8.61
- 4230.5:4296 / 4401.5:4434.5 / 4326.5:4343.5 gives 1.2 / 9.02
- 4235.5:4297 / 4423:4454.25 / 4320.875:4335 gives -0.3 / 9.04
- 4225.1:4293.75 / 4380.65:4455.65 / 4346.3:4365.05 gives 0.6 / 9.17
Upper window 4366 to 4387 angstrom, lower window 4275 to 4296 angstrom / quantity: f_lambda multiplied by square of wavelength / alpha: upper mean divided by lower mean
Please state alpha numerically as 1.1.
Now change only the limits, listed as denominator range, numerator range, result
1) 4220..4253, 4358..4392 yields 1.15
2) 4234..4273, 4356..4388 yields 1.14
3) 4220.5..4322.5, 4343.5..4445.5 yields 1.22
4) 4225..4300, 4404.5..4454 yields 1.29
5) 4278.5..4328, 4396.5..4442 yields 1.26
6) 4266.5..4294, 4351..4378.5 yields 1.13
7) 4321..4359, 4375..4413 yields 1.09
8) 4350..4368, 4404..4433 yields 1.10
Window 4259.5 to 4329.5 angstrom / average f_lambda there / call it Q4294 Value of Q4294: 8.21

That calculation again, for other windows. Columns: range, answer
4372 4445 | 9.56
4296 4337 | 8.12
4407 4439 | 9.78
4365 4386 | 9.23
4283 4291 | 8.59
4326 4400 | 8.95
